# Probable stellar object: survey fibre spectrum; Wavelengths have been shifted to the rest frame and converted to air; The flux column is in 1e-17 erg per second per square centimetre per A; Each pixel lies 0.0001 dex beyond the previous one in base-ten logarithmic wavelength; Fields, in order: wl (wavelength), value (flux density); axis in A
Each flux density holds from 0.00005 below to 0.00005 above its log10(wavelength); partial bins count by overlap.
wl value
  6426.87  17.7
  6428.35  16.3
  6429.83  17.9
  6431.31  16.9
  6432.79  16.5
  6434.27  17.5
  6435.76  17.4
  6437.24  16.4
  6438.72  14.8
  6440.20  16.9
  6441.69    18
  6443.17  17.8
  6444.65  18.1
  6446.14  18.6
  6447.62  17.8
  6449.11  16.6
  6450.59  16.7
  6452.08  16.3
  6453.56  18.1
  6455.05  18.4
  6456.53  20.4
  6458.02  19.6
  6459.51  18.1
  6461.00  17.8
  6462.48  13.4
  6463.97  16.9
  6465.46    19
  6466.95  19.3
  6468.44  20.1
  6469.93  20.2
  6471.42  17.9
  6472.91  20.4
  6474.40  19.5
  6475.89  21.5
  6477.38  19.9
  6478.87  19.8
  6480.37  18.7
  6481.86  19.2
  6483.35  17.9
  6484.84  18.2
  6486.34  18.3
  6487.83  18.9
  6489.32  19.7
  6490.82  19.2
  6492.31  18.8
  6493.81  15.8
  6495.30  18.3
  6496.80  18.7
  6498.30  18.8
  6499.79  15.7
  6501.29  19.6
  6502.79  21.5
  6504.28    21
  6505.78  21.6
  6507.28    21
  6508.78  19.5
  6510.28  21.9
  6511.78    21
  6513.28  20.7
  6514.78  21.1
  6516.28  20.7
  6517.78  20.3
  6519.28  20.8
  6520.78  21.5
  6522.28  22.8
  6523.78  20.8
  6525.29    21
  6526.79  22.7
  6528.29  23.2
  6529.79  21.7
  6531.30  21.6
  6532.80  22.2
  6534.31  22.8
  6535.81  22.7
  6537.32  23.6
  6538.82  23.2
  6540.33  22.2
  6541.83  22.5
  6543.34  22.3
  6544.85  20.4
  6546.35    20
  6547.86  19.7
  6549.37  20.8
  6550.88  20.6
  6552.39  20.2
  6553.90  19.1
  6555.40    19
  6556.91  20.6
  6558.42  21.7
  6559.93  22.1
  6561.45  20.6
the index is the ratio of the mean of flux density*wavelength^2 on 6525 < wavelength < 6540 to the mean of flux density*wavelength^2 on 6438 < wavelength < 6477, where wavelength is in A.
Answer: 1.27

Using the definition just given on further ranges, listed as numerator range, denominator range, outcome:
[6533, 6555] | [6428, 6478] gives 1.22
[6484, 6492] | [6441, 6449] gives 1.06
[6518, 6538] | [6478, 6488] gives 1.19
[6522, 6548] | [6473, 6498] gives 1.18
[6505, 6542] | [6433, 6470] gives 1.25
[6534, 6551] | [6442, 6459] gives 1.24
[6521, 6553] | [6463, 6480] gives 1.14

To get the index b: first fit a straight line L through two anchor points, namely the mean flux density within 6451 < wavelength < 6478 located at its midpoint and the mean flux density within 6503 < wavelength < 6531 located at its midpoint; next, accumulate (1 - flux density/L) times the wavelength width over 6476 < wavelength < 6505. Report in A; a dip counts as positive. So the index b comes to 1.6 A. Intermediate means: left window 18.7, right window 21.3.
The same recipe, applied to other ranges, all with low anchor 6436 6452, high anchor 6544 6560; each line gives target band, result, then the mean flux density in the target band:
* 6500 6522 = -1.9 A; 20.8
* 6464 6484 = -1.5 A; 19.4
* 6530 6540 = -1.4 A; 22.6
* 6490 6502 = 0.4 A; 18.1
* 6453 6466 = -0.3 A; 17.9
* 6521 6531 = -1.2 A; 22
